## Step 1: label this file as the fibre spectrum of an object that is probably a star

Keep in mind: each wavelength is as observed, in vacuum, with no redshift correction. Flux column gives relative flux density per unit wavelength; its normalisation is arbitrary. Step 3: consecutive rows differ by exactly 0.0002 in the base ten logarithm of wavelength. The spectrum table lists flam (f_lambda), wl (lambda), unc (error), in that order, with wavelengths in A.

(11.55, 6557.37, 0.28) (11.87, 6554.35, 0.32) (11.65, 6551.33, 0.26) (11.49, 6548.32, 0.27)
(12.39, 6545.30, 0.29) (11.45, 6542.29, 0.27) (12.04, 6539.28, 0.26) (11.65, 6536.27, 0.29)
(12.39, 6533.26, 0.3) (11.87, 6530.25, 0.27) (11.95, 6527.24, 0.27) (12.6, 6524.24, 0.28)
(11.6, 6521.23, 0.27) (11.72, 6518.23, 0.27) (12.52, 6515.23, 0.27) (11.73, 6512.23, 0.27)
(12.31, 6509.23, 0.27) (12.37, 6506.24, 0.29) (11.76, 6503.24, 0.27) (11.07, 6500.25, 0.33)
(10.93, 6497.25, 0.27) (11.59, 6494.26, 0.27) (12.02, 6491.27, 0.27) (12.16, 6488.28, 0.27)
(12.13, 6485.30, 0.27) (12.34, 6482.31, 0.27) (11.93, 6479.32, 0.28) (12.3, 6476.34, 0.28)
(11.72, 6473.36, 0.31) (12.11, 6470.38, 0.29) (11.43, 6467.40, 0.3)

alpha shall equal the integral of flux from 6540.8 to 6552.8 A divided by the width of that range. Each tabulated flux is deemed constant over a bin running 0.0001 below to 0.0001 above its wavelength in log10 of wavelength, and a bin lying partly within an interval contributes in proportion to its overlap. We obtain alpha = 11.8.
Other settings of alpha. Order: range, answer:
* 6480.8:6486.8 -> 12.2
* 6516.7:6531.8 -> 11.9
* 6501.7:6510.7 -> 12.1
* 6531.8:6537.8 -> 12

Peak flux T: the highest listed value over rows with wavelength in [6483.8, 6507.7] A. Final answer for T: 12.37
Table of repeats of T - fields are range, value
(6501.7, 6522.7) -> 12.52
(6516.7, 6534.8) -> 12.6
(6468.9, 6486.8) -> 12.34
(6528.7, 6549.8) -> 12.39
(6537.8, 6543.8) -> 12.04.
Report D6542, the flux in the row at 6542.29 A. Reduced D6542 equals 11.45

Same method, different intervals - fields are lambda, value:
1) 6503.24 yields 11.76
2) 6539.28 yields 12.04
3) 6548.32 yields 11.49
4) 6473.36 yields 11.72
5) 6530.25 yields 11.87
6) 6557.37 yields 11.55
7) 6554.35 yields 11.87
